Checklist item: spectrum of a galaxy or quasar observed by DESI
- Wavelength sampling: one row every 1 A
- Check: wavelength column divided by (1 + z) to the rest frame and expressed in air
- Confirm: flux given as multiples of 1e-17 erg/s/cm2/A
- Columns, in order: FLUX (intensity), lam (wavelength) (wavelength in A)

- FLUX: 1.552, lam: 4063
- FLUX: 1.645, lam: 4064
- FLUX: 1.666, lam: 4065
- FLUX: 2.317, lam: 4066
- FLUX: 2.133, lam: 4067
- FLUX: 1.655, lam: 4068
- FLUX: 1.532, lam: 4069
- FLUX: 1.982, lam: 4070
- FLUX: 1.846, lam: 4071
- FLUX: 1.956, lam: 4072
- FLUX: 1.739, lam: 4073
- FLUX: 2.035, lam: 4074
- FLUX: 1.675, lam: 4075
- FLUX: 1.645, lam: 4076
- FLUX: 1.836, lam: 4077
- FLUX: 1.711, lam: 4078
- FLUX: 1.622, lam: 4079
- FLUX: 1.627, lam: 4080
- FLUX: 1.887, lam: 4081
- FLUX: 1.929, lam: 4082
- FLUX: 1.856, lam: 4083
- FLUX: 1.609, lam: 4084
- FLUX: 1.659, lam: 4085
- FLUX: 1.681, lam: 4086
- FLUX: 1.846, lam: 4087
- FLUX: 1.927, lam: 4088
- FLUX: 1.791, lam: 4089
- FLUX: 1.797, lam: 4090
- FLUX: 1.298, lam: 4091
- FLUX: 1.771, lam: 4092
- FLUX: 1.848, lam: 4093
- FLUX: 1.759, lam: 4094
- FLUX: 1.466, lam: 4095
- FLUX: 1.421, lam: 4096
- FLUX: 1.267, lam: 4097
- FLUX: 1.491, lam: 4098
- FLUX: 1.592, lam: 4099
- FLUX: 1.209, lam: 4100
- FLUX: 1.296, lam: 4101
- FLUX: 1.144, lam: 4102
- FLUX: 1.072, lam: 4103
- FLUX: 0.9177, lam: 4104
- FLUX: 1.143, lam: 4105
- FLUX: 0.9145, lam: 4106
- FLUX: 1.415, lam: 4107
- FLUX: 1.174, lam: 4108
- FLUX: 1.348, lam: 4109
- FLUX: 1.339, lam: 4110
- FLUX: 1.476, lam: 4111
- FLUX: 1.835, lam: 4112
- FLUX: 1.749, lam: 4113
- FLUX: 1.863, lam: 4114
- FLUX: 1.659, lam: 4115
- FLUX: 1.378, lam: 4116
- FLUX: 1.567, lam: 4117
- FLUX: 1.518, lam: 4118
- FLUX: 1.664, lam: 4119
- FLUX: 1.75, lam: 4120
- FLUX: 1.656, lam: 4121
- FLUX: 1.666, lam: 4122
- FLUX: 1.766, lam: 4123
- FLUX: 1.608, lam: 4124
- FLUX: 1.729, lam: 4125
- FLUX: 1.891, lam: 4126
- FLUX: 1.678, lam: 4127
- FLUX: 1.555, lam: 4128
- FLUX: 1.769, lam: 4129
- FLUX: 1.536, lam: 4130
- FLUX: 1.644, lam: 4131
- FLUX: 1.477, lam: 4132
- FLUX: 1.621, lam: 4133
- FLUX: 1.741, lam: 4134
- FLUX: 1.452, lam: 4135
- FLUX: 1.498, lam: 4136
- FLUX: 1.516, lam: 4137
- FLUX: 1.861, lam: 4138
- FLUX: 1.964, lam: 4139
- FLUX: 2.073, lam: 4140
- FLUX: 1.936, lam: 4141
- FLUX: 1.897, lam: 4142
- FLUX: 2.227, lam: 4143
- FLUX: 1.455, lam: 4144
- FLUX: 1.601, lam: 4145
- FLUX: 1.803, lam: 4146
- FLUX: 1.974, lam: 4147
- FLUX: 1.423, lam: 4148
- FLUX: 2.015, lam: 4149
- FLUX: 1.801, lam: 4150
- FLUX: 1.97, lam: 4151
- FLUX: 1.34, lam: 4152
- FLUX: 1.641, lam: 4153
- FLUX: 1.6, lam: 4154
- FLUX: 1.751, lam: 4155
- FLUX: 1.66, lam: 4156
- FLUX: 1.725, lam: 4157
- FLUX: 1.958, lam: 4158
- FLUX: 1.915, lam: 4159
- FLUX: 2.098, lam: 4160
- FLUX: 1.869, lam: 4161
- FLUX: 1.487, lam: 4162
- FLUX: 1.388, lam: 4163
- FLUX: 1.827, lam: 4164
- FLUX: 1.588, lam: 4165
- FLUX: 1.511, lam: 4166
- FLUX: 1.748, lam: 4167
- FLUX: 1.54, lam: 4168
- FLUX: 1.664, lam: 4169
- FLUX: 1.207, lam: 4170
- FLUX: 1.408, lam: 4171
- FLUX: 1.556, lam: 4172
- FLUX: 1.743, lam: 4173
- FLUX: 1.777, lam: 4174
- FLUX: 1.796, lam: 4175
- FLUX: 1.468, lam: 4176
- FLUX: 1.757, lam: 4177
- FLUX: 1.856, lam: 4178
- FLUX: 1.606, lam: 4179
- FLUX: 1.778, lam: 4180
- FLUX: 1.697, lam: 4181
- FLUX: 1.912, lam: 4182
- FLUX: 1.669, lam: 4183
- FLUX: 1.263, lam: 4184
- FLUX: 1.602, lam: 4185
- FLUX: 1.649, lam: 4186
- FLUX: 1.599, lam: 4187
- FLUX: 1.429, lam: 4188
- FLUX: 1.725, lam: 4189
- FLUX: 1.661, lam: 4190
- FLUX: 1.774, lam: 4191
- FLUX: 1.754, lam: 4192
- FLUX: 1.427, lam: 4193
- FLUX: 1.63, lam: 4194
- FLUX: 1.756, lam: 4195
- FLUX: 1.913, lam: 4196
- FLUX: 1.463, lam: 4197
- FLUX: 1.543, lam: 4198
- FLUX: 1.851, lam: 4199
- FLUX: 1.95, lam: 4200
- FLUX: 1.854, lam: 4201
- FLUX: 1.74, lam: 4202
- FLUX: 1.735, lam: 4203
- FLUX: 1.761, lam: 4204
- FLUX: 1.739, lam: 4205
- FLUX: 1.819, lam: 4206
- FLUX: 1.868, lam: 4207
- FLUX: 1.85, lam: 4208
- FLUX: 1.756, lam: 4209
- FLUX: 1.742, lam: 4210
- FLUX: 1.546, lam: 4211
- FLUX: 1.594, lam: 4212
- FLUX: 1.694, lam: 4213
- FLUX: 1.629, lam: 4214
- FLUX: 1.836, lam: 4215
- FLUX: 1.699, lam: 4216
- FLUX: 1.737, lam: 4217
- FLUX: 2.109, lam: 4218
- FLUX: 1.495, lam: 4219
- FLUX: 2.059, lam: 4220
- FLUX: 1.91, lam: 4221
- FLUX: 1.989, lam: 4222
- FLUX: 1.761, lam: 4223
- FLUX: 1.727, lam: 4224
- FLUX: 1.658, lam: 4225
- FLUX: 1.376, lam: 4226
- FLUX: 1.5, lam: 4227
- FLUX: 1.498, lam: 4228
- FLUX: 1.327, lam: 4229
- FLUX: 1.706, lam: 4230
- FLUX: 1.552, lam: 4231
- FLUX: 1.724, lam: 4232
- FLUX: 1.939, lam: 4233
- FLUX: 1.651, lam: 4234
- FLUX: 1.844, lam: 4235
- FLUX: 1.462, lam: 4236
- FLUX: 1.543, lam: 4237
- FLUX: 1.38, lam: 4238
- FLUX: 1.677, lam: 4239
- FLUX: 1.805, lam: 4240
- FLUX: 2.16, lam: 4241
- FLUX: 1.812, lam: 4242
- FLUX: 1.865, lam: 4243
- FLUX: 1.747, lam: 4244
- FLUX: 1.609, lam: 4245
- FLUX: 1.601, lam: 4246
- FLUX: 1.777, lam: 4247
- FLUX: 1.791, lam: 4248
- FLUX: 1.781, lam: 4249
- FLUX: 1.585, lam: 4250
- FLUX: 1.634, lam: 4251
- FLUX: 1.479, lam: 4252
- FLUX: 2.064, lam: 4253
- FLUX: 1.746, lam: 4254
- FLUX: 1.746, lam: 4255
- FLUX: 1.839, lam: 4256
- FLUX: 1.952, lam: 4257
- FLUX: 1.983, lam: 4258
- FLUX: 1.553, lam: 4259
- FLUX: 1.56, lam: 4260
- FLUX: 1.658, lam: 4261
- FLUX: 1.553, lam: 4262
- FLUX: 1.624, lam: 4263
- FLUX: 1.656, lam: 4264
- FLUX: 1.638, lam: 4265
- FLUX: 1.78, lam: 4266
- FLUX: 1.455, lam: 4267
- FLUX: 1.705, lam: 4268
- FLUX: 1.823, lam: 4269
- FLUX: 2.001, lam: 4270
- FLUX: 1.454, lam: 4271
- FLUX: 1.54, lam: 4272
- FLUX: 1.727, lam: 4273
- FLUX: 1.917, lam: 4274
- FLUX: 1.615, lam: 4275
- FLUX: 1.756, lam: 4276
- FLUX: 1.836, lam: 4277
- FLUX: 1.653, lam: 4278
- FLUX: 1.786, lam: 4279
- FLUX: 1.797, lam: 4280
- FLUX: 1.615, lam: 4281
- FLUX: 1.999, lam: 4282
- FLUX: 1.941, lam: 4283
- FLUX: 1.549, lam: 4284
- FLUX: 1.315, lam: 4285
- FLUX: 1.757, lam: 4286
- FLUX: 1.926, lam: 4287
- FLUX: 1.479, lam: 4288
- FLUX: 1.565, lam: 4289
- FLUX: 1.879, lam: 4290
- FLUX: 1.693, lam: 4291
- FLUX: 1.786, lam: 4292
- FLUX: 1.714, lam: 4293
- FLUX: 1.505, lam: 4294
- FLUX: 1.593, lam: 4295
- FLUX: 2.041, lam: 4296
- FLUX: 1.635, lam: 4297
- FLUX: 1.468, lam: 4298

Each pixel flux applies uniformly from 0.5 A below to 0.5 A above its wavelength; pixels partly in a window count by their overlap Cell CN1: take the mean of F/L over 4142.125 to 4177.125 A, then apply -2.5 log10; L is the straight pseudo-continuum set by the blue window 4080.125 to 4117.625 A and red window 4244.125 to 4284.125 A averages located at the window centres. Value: -0.07 mag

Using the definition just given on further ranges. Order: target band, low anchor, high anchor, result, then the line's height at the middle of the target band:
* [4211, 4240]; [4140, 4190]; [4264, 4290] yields 0.01 mag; 1.7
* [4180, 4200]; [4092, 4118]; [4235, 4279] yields -0.05 mag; 1.58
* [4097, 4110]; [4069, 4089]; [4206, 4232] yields 0.39 mag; 1.77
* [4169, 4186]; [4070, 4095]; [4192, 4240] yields 0.06 mag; 1.72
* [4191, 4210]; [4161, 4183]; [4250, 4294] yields -0.05 mag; 1.66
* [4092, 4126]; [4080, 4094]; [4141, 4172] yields 0.17 mag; 1.74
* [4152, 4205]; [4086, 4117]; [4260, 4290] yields -0.07 mag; 1.57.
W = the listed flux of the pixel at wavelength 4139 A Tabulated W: 1.964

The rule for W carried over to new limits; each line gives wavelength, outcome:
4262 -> 1.553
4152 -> 1.34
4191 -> 1.774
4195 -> 1.756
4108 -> 1.174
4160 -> 2.098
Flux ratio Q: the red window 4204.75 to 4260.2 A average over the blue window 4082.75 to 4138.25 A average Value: 1.11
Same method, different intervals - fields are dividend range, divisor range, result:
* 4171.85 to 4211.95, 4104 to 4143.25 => 1.05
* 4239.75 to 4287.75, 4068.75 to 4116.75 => 1.09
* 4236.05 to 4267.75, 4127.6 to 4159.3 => 0.99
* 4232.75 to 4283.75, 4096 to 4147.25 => 1.10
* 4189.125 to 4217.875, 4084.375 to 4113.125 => 1.18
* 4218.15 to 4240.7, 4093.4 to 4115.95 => 1.20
